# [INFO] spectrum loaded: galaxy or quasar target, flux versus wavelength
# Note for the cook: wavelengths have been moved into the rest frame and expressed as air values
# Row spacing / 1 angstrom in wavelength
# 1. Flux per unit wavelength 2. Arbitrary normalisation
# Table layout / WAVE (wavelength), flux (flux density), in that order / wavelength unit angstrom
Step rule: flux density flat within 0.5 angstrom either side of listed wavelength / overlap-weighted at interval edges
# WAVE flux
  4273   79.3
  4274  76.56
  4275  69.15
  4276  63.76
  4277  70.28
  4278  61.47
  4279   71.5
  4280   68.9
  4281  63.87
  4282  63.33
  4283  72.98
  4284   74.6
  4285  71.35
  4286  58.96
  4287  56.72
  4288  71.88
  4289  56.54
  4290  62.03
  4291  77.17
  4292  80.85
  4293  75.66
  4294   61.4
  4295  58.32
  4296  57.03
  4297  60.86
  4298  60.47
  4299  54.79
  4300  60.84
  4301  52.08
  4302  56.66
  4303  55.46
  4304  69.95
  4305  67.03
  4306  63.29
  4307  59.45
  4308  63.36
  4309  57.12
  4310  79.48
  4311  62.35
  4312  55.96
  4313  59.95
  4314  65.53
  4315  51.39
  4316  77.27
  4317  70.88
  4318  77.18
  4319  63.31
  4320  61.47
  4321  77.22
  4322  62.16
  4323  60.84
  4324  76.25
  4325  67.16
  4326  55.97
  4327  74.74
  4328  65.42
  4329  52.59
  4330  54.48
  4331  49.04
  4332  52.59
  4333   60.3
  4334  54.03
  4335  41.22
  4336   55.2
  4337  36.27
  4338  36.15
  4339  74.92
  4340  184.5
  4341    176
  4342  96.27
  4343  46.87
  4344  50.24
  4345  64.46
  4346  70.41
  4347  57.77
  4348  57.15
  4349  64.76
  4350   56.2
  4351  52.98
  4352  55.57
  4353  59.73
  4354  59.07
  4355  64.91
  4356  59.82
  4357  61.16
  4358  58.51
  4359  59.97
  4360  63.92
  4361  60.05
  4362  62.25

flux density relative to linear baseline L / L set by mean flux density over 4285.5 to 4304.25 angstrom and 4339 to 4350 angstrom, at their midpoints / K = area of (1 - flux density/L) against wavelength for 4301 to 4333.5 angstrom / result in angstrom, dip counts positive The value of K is 4.1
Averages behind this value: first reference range 62.4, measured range 63.1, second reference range 84.9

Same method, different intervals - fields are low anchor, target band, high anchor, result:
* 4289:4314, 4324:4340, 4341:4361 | 0.9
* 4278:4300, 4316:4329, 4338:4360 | 0.3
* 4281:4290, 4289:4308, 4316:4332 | 0.7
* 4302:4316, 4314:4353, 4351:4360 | -3.6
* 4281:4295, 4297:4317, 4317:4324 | 1.7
